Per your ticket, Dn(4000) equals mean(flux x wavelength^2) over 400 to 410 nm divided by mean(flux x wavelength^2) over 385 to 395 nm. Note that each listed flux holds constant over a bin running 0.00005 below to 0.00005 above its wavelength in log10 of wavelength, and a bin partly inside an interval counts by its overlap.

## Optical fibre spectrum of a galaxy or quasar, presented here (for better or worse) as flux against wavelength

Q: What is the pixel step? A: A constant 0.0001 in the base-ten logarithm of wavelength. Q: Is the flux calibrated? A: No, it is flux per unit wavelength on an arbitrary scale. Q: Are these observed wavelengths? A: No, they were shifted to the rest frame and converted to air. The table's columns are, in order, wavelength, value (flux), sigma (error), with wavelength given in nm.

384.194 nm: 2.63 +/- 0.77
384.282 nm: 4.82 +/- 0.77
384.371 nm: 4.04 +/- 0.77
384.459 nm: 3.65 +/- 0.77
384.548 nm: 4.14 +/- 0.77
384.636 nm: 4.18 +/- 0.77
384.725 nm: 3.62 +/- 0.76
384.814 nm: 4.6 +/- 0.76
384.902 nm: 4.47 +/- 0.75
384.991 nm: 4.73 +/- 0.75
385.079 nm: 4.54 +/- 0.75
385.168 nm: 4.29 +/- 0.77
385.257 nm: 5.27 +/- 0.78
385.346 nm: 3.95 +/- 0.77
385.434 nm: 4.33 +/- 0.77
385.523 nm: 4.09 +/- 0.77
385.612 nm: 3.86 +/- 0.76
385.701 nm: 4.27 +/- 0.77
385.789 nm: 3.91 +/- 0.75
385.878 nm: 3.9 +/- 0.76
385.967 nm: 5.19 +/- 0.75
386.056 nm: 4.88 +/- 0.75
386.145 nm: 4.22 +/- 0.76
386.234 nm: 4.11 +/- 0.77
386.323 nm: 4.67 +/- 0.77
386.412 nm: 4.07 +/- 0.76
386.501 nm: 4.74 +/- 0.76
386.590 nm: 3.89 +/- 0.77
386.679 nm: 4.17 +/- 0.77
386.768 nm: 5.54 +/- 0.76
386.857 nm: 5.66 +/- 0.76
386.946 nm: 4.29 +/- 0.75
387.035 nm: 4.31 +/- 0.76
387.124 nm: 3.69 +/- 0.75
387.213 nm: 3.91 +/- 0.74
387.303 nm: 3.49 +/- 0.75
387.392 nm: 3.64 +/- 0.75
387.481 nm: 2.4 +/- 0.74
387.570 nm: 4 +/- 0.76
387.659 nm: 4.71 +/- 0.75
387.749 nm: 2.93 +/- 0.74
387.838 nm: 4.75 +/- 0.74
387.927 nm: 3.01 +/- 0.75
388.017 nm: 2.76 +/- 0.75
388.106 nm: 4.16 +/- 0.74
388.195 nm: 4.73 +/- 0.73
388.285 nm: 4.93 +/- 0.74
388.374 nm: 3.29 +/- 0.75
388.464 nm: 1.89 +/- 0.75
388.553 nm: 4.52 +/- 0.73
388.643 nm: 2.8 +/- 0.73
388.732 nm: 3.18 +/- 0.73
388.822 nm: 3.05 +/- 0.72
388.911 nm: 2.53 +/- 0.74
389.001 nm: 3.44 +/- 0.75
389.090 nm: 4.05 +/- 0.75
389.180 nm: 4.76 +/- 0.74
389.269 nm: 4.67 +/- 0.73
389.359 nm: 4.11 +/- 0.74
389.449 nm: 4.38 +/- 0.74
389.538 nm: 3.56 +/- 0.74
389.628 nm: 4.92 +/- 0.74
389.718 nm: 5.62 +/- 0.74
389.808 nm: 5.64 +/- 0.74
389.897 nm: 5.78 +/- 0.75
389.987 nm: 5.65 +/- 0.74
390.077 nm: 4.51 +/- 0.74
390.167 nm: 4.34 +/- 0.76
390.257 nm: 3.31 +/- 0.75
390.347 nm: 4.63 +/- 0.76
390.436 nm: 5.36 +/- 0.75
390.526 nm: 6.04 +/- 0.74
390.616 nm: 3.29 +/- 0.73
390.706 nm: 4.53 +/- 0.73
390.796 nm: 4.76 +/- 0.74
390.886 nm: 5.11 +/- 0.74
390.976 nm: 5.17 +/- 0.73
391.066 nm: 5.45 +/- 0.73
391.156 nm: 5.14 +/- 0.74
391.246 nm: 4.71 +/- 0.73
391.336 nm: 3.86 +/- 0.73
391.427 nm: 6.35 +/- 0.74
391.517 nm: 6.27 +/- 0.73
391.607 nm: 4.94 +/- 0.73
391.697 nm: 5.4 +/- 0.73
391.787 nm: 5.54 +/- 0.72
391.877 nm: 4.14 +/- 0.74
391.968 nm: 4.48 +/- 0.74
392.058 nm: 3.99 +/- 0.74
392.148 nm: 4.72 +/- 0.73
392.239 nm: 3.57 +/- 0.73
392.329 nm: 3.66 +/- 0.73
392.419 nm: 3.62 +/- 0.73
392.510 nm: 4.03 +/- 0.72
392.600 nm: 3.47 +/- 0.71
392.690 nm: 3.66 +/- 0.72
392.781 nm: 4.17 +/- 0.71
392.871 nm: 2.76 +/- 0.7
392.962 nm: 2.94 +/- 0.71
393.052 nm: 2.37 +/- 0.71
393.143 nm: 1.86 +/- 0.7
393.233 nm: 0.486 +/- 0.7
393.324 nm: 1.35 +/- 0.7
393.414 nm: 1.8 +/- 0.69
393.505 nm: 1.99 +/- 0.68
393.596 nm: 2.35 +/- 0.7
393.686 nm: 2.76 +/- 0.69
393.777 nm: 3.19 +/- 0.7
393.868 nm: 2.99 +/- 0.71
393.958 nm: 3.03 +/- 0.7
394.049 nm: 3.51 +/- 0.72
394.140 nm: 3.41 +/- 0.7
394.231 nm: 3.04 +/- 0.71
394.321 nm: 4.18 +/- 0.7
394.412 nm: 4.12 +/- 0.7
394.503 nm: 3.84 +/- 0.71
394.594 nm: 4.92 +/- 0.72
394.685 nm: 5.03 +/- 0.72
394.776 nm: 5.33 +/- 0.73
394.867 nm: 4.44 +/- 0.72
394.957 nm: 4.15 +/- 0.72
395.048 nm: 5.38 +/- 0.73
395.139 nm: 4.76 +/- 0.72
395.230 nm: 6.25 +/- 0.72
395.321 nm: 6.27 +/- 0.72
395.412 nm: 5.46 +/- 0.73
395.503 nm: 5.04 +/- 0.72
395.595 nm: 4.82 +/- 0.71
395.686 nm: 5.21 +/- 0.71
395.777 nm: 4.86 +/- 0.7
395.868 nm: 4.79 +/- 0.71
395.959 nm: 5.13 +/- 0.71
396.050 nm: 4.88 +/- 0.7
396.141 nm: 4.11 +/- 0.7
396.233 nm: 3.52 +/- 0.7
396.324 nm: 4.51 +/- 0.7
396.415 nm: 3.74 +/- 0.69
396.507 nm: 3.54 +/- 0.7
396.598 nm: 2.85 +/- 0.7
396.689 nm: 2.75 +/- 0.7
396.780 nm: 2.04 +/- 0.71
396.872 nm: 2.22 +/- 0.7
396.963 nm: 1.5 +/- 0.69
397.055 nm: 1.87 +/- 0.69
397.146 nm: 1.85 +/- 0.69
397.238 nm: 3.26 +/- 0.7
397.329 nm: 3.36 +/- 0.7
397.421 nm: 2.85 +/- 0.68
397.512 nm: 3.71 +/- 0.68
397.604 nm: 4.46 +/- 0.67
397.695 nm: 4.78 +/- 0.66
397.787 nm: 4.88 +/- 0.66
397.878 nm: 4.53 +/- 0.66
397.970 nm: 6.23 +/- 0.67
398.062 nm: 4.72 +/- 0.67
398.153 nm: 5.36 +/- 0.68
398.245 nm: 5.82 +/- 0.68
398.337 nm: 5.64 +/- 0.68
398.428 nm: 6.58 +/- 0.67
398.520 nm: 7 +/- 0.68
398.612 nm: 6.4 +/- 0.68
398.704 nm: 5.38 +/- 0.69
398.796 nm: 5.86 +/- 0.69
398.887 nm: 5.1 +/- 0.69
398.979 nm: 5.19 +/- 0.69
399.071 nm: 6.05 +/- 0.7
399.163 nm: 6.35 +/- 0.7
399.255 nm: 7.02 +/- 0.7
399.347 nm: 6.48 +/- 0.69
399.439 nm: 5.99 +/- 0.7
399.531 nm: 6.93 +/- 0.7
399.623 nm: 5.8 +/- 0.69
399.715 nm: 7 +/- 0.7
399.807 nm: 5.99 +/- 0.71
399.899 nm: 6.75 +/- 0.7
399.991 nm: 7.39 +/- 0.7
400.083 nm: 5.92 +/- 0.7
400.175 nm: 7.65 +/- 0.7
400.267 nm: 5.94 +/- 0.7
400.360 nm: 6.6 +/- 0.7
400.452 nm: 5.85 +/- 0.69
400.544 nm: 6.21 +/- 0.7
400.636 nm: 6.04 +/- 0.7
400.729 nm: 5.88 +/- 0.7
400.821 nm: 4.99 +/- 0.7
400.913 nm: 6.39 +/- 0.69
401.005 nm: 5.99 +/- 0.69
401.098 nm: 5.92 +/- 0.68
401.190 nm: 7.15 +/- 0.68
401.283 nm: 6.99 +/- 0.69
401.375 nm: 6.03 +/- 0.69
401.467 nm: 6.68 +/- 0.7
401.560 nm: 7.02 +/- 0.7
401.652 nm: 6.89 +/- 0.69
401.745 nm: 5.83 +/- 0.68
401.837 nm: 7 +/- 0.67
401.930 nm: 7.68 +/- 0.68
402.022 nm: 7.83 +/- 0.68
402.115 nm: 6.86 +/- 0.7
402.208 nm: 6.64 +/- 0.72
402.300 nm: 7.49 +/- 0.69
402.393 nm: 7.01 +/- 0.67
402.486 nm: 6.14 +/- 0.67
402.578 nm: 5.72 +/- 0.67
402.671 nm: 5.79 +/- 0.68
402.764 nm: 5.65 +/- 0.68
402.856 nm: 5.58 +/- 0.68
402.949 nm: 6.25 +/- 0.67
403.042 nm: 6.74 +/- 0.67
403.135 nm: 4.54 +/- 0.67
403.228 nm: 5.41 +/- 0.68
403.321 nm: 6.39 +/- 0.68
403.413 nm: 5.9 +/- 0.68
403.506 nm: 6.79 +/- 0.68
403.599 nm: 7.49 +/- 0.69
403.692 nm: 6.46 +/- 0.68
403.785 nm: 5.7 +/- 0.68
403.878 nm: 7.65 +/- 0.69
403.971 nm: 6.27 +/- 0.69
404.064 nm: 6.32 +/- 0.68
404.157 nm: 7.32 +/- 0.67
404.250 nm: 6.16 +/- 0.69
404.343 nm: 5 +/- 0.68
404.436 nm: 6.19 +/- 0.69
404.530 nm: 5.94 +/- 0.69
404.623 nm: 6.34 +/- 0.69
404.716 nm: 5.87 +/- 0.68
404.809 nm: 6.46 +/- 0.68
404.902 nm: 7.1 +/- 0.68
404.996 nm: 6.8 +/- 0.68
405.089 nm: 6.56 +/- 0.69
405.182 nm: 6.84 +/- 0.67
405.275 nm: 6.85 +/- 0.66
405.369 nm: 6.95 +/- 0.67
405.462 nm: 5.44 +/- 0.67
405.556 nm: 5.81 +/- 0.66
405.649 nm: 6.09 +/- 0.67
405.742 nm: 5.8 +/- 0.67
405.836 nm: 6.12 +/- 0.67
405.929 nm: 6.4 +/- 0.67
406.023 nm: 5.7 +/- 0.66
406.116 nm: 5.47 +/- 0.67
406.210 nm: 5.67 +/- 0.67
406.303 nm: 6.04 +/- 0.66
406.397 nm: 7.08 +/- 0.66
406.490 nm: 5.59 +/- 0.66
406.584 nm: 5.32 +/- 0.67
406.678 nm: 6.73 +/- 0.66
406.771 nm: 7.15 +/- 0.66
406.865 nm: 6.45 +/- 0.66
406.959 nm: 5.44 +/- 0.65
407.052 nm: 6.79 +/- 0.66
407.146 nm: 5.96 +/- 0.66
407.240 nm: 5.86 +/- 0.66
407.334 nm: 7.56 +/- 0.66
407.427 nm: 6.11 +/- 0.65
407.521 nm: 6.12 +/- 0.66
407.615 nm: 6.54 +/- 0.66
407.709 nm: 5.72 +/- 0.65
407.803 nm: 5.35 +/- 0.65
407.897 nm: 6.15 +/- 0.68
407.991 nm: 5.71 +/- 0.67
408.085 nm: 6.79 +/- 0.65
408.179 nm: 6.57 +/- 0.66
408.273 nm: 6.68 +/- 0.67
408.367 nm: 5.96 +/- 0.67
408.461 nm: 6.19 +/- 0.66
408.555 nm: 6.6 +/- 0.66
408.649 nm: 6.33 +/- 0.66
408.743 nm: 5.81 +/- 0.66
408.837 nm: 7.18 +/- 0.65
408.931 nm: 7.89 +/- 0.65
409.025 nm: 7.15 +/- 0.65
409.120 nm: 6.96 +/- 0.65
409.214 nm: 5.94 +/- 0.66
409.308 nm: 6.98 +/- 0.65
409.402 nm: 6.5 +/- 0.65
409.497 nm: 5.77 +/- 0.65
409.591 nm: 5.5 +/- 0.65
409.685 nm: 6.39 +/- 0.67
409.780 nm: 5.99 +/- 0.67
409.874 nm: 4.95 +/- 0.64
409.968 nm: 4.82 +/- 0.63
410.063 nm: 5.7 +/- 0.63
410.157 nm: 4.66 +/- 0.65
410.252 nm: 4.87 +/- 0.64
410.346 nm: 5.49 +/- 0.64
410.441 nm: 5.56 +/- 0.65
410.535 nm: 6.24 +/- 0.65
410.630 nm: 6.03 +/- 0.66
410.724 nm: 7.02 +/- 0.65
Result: 1.68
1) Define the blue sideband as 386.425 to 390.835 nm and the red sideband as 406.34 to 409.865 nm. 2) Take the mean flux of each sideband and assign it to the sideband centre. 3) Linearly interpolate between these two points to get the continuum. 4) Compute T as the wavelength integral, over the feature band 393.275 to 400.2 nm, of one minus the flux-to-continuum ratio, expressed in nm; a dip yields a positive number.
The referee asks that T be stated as 0.703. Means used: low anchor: 4.17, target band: 4.59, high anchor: 6.33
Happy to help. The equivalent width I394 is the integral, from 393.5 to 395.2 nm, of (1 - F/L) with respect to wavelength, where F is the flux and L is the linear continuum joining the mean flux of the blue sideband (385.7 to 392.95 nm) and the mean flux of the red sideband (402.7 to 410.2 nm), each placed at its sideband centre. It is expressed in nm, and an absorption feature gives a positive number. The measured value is 0.345 nm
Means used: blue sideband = 4.29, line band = 3.88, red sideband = 6.21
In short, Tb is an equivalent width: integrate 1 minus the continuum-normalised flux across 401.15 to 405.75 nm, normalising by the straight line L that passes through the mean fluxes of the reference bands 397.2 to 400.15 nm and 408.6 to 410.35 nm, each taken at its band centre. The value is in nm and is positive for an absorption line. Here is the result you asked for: -0.49 nm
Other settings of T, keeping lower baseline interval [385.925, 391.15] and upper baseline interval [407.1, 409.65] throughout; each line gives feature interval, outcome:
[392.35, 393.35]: 0.40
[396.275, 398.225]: 0.60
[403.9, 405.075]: -0.08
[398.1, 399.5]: -0.17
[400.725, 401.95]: -0.18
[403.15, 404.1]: -0.08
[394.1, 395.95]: 0.07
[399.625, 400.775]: -0.19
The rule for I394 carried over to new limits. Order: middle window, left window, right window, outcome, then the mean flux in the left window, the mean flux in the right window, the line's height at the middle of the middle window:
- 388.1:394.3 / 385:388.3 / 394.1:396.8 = 0.50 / 4.19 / 4.44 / 4.32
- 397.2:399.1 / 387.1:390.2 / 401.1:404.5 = 0.19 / 4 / 6.45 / 5.64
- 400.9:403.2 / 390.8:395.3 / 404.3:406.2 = -0.36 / 3.97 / 6.18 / 5.6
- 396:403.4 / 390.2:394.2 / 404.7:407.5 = -0.44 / 3.86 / 6.27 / 5.16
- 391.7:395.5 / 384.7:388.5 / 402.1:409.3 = 0.91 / 4.14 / 6.31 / 4.94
